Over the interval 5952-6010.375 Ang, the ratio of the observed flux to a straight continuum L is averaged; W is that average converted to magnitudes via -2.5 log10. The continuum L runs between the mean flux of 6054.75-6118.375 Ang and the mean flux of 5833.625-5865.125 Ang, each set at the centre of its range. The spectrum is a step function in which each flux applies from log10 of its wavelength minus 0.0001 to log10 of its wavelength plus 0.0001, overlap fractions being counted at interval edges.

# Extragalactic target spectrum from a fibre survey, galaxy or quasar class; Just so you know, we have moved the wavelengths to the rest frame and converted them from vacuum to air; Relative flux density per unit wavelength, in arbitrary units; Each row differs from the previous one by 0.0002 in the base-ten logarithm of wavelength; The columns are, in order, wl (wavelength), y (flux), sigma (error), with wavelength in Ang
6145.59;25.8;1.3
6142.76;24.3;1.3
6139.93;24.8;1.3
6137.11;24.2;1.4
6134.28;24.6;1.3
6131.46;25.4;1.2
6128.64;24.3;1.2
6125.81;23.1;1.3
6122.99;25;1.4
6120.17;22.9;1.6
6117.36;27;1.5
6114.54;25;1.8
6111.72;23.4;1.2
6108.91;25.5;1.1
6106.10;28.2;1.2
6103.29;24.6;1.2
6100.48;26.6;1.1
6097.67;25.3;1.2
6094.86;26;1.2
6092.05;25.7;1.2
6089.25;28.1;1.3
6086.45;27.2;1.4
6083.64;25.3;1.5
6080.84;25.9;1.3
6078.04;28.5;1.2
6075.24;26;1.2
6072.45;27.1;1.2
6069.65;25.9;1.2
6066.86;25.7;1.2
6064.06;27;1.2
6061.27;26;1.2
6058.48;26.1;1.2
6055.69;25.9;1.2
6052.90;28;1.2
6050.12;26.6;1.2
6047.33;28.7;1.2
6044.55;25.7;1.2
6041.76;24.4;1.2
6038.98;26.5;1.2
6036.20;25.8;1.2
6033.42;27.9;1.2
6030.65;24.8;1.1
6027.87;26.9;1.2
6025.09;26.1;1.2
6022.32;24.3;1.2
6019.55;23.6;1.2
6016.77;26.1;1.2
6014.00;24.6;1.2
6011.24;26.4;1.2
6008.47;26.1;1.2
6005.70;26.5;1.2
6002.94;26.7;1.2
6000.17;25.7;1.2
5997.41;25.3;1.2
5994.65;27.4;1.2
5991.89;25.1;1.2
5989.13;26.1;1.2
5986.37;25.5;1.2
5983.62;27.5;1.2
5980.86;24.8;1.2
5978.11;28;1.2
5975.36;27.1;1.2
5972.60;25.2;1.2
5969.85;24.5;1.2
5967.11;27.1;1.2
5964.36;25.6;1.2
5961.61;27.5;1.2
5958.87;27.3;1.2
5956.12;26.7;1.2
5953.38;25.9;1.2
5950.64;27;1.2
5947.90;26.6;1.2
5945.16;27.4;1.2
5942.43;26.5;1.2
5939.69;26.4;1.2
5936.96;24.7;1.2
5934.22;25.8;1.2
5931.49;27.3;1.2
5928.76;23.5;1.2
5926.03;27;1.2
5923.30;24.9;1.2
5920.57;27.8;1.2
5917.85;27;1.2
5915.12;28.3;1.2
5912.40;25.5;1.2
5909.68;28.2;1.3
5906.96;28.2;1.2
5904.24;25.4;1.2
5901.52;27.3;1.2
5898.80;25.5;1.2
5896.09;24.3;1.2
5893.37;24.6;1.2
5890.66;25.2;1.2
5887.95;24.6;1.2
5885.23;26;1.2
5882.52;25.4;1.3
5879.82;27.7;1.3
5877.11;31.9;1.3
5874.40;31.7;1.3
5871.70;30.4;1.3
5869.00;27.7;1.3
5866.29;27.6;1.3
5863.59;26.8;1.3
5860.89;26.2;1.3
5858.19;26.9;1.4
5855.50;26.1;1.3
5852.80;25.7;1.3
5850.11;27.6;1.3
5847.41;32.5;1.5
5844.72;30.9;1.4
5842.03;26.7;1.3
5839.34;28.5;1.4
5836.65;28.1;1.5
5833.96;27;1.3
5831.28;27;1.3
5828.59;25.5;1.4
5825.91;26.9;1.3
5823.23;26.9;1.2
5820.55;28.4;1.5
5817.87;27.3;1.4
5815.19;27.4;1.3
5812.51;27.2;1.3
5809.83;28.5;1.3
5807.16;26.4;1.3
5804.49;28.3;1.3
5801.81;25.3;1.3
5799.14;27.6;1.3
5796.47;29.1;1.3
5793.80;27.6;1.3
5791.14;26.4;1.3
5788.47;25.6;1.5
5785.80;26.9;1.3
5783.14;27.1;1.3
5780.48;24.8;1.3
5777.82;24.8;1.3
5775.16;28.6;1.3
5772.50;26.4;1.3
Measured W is 0.03 mag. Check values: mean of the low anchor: 27.8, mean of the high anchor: 26.2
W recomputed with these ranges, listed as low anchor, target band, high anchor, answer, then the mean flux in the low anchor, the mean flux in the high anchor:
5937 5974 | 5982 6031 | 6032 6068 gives 0.03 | 26.4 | 26.5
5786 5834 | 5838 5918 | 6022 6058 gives -0.02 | 27.1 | 26.3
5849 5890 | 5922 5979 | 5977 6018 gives 0.01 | 27.4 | 26.1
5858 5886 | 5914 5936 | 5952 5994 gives 0.03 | 28.1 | 26.3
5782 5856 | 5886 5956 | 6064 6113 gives 0.03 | 27.5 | 26.2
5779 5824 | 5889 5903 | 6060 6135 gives 0.05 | 27.1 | 25.8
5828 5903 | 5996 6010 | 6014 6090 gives 0.02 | 27.3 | 26.3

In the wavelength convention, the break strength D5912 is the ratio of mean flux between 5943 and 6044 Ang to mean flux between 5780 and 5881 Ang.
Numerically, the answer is 0.94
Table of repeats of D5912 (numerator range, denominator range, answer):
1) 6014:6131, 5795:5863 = 0.94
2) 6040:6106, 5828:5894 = 0.96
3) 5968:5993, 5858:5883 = 0.92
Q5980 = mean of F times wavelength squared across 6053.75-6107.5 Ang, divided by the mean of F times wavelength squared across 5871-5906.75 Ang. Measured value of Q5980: 1.05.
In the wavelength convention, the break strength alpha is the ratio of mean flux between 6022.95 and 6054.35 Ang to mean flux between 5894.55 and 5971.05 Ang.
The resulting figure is 1.0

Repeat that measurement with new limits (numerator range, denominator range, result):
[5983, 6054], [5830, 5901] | 0.95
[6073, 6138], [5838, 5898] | 0.93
